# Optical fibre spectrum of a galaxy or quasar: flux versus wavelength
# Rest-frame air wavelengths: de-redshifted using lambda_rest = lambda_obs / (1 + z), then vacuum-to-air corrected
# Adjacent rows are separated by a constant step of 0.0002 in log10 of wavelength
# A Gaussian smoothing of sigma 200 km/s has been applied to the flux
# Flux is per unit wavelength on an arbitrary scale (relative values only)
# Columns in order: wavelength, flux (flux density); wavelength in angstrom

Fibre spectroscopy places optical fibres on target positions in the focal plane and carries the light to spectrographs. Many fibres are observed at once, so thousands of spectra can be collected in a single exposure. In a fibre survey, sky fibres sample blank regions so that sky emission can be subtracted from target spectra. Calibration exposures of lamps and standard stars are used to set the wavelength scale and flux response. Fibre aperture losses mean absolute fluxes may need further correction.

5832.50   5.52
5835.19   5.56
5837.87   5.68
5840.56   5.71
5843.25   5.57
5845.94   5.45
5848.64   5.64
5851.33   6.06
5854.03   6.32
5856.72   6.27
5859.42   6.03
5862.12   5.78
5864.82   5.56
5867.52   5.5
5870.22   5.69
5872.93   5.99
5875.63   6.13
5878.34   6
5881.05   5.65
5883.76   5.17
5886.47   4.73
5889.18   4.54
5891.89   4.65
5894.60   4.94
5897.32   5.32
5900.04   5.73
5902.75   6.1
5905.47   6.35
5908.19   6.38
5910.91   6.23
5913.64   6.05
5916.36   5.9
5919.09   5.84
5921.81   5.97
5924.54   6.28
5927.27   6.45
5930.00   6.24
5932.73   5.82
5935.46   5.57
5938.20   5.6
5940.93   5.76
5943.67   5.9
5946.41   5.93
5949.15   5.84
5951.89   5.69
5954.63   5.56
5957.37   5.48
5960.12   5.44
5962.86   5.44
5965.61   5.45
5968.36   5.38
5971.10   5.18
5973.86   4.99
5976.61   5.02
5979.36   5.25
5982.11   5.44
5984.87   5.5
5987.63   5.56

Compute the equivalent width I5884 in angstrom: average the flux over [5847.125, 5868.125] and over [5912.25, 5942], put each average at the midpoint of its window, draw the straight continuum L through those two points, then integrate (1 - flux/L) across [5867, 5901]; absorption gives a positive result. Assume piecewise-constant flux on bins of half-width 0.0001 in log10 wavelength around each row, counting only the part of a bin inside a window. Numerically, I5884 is 3.1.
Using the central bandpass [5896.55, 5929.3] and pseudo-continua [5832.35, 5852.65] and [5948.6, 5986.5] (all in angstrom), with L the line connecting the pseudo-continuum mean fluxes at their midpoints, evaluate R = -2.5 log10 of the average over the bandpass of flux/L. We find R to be -0.10 mag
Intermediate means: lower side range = 5.66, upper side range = 5.4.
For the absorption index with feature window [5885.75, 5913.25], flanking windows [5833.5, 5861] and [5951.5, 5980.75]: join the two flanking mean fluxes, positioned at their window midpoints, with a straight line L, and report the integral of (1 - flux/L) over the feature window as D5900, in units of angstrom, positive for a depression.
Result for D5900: 0.4 angstrom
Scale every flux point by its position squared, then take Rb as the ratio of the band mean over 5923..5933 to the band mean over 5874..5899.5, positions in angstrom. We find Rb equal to 1.20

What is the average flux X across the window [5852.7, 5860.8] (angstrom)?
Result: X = 6.21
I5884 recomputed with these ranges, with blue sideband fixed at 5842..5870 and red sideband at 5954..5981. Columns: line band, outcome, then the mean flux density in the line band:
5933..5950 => -1.1 angstrom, 5.77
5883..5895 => 1.9 angstrom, 4.78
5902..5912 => -1.2 angstrom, 6.28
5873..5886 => 0.0 angstrom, 5.69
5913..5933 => -2.1 angstrom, 6.08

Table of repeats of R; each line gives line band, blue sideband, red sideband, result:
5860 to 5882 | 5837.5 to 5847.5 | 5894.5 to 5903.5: -0.042 mag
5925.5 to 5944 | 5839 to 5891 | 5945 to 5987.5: -0.076 mag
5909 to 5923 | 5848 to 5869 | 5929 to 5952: -0.031 mag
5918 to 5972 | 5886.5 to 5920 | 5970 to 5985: -0.068 mag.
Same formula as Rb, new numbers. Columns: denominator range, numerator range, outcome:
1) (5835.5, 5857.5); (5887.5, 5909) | 0.96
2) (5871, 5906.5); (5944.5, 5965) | 1.05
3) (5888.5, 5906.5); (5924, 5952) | 1.11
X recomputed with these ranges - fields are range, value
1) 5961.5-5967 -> 5.44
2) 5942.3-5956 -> 5.78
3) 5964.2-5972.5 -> 5.33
